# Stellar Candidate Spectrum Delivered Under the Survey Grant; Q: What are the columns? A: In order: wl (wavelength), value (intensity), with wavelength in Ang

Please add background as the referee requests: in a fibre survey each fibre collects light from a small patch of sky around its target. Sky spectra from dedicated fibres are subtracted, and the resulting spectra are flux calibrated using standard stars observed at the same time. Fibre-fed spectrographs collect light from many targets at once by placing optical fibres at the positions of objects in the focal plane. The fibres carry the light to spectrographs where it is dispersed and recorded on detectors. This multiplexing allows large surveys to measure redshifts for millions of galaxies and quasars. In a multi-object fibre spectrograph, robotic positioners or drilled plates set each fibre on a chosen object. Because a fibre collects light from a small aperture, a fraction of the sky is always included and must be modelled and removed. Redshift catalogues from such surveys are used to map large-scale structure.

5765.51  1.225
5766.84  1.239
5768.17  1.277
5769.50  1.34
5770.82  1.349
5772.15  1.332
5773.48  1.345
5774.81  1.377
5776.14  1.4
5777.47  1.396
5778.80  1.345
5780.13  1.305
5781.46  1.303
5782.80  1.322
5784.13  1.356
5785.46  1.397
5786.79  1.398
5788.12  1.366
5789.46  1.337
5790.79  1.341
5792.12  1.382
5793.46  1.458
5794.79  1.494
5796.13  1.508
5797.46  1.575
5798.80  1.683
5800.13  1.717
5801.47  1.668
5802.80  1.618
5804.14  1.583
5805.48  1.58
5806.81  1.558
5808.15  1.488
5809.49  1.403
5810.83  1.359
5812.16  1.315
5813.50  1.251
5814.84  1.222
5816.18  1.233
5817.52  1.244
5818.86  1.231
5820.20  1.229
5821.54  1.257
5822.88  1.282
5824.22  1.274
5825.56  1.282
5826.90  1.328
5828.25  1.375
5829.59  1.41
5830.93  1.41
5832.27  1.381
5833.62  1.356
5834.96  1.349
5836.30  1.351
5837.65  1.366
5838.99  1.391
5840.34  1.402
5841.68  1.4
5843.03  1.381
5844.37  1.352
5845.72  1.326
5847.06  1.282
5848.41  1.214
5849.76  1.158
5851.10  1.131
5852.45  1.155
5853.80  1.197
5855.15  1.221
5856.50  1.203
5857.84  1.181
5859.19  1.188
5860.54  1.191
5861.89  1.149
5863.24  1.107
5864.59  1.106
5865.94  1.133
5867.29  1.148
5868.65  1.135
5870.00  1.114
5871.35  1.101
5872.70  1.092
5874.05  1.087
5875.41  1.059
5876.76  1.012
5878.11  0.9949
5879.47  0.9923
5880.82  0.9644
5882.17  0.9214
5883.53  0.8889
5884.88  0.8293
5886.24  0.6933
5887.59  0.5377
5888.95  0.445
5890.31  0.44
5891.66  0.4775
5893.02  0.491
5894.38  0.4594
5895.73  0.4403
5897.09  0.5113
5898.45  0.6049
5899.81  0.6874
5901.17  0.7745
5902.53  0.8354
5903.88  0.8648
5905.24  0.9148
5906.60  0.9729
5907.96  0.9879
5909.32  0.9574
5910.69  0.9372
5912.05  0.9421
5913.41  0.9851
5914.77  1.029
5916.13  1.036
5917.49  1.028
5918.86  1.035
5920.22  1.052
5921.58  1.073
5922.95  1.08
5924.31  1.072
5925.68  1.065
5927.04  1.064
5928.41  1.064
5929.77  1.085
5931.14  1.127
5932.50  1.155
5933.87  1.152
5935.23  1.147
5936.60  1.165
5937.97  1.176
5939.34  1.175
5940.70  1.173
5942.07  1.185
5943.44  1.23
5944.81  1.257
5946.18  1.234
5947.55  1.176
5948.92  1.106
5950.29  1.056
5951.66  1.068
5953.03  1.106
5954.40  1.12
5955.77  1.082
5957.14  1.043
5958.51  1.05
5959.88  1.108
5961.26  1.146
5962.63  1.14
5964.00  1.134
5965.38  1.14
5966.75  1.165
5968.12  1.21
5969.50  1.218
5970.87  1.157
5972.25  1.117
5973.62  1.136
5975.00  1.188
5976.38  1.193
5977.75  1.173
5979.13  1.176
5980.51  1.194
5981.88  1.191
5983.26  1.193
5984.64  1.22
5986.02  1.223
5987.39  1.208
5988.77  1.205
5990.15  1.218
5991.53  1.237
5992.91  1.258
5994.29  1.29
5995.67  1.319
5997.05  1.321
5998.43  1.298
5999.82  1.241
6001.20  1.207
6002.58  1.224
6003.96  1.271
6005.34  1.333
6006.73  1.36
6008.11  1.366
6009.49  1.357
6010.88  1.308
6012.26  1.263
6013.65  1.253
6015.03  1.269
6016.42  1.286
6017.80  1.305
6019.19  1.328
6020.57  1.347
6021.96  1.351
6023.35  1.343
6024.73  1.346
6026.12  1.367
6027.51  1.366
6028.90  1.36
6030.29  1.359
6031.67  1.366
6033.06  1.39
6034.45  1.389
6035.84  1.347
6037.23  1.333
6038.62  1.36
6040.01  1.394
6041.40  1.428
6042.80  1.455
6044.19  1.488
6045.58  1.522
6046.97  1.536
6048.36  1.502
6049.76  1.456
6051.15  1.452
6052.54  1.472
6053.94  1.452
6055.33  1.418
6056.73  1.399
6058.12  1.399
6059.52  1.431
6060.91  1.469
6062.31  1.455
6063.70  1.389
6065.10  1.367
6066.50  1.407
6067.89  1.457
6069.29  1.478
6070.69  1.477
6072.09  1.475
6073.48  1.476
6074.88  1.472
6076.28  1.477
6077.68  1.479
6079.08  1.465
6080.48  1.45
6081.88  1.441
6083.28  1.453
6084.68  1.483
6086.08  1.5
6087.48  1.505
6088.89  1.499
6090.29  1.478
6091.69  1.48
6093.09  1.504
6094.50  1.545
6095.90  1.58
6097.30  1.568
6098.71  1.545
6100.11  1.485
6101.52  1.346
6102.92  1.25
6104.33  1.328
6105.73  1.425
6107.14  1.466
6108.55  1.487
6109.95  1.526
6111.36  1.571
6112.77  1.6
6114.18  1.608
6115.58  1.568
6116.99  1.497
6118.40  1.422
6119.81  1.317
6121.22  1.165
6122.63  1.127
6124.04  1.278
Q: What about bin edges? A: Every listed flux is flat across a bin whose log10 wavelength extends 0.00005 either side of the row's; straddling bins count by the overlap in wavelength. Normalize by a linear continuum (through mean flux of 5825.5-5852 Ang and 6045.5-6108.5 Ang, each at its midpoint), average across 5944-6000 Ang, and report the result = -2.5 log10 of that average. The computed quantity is 0.19 mag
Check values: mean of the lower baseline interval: 1.33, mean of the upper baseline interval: 1.46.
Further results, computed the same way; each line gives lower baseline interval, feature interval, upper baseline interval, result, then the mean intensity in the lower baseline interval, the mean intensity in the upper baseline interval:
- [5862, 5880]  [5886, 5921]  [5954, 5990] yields 0.39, 1.09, 1.16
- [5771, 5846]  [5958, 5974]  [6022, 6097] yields 0.24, 1.39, 1.44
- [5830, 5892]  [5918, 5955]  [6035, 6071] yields 0.11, 1.11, 1.44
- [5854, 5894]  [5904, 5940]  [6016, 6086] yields 0.03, 0.961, 1.42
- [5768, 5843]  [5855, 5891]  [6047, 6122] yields 0.38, 1.39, 1.46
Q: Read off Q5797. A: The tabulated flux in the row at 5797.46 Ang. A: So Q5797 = 1.575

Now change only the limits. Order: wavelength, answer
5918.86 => 1.035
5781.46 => 1.303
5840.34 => 1.402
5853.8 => 1.197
